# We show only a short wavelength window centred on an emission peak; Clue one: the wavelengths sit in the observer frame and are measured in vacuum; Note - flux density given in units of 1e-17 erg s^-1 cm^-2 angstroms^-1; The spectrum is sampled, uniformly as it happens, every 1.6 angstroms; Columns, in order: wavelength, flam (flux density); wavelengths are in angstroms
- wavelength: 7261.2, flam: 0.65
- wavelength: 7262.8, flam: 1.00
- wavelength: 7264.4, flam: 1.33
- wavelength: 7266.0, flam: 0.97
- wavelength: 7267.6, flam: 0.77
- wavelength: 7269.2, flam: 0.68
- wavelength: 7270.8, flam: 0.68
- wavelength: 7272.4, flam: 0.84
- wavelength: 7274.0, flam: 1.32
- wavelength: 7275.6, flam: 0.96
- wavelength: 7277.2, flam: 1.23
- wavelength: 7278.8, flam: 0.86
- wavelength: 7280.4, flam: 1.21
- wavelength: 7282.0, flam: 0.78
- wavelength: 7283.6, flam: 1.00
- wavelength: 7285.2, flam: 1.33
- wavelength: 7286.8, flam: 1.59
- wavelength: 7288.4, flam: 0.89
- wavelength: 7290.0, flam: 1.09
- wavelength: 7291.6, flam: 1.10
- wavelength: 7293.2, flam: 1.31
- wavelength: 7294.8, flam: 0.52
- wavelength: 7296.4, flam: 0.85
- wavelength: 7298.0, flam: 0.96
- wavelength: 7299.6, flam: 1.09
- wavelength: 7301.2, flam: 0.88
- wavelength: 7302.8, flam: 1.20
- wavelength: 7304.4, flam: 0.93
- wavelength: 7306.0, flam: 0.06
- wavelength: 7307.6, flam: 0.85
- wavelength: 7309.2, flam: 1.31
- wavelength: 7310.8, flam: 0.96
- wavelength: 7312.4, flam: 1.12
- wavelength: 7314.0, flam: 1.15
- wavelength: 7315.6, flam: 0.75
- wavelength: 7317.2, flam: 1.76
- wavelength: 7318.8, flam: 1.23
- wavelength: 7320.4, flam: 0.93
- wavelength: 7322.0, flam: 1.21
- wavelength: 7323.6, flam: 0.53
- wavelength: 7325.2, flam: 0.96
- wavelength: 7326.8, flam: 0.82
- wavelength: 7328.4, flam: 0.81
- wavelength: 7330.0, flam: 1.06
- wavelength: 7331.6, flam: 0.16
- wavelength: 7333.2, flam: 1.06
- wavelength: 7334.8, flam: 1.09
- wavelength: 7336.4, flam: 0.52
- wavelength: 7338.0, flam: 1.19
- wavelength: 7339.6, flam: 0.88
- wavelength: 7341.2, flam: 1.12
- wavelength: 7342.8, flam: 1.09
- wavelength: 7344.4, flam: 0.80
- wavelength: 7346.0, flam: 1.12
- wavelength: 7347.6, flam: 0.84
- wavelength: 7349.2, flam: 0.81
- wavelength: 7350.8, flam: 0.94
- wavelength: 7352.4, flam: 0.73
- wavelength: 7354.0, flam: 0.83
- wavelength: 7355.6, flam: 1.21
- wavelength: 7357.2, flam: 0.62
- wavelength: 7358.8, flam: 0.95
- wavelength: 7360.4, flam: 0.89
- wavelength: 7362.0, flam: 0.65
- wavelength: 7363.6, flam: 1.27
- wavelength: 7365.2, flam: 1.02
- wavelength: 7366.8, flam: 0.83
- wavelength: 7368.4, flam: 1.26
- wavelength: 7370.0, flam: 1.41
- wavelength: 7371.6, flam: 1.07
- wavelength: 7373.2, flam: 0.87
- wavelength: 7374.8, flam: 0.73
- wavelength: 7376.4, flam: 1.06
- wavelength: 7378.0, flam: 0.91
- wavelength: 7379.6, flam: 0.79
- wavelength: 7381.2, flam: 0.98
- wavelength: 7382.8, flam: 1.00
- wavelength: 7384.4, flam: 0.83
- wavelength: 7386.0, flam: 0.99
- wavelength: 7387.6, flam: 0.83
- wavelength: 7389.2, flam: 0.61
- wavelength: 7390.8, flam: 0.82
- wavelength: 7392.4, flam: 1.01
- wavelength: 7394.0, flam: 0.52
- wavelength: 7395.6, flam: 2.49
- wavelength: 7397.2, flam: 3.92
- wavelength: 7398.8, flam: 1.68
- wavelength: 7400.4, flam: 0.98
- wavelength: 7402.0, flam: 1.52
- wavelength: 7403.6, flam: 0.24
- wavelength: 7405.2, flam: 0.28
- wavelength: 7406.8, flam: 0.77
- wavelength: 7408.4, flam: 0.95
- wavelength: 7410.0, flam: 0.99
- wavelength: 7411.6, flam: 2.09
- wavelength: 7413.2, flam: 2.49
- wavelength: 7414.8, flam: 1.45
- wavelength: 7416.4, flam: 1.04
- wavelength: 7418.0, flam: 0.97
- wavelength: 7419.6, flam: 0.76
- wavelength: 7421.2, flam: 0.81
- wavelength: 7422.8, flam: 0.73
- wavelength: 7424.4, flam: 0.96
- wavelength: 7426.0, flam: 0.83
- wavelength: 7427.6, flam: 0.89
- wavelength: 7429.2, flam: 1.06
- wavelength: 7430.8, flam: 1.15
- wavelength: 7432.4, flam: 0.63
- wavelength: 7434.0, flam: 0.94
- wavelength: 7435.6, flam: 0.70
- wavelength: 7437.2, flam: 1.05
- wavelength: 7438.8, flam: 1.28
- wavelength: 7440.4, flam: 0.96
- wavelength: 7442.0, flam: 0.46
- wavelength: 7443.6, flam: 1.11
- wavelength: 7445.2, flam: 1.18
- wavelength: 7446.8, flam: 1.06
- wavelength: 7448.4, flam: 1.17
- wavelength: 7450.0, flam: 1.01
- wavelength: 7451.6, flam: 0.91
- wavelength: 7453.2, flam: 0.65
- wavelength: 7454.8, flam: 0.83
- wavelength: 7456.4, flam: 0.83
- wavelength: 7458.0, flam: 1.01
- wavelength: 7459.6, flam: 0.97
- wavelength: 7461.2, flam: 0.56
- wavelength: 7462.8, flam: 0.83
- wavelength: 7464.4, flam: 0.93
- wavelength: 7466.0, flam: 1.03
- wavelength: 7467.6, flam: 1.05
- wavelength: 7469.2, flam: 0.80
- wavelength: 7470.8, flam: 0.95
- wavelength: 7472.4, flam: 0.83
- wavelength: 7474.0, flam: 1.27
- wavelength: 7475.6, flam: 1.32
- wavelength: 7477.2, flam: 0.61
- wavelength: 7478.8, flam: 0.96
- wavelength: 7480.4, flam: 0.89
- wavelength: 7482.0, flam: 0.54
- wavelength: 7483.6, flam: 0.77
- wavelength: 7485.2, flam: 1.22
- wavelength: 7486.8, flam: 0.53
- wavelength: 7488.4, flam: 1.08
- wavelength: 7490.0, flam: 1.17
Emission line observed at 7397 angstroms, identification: [S II] 6716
